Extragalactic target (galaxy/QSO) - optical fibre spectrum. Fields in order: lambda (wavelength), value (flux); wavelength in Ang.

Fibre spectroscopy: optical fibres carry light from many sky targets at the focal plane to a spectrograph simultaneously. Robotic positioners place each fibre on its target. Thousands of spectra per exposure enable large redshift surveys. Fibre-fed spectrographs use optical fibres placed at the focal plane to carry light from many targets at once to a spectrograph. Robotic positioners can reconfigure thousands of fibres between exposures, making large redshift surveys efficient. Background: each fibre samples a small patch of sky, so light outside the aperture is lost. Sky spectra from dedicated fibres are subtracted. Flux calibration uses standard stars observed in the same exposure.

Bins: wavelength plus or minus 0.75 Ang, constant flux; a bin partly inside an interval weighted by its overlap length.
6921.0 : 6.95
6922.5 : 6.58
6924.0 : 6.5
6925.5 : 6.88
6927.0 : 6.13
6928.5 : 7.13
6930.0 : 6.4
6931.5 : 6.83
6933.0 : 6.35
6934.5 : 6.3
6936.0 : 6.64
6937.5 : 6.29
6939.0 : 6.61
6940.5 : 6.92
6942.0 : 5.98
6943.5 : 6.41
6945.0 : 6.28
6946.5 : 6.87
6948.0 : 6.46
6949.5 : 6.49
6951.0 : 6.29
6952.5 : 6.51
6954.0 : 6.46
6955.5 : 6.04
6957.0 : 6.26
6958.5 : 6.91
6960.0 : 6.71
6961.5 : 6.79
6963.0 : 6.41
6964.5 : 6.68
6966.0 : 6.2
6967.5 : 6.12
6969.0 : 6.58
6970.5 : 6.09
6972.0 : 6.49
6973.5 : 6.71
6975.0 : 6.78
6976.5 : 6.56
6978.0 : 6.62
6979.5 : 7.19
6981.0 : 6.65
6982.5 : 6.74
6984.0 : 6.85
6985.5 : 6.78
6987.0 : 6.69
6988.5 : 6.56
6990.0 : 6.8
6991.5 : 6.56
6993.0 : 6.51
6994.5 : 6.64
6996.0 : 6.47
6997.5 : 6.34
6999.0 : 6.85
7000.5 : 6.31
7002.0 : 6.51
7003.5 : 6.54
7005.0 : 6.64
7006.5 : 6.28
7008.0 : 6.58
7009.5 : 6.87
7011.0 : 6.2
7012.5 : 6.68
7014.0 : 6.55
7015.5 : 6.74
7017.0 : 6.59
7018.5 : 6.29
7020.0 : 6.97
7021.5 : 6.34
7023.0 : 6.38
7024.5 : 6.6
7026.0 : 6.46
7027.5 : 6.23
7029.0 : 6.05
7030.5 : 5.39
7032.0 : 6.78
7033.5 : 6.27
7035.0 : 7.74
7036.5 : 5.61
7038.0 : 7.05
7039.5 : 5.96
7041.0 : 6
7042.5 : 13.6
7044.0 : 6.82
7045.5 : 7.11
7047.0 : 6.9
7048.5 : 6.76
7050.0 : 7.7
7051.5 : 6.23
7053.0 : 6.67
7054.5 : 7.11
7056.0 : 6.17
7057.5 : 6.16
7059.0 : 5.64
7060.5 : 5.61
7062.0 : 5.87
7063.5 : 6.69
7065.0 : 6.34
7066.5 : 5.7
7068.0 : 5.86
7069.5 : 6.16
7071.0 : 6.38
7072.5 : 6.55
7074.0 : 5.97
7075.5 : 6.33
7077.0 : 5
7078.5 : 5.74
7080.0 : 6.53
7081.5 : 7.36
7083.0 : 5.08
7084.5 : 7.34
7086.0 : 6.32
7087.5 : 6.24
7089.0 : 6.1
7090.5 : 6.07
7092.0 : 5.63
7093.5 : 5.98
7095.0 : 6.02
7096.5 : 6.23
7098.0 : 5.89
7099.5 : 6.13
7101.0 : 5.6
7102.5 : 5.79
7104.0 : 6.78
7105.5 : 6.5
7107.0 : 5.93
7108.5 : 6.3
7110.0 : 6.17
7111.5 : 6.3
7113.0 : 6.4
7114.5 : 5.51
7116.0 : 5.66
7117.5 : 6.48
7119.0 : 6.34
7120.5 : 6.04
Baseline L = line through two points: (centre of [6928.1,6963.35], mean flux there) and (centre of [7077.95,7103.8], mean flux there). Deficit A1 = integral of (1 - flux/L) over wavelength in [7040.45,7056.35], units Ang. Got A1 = -3.0 Ang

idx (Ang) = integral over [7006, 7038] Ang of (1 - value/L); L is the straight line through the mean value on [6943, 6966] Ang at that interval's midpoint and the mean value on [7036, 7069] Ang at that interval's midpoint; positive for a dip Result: 0.83 Ang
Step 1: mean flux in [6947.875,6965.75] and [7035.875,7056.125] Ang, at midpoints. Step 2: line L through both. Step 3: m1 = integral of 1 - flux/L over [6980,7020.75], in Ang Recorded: 1.3 Ang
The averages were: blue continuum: 6.49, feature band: 6.6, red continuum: 7.16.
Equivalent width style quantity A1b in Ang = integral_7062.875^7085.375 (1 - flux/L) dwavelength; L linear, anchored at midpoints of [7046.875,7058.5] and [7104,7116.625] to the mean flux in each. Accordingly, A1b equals 0.97 Ang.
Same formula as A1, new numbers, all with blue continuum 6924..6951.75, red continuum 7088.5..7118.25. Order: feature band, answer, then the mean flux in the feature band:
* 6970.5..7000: -1.23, 6.66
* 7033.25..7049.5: -2.75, 7.29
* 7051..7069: 0.06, 6.17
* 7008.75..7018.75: -0.41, 6.57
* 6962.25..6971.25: 0.13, 6.35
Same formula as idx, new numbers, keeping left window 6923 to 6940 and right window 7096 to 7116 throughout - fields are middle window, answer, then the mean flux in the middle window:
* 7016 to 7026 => -0.3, 6.53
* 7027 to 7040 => -0.1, 6.35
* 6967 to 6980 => -0.2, 6.57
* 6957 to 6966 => -0.2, 6.62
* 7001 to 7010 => -0.3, 6.55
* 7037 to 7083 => -2.6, 6.57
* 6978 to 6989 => -0.6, 6.77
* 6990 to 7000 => -0.3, 6.57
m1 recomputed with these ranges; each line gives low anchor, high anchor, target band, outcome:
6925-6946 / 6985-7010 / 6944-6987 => -0.1 Ang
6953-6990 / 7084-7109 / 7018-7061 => -2.5 Ang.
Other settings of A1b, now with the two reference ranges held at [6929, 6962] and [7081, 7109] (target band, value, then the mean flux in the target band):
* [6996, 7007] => -0.2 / 6.5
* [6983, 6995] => -0.5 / 6.68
